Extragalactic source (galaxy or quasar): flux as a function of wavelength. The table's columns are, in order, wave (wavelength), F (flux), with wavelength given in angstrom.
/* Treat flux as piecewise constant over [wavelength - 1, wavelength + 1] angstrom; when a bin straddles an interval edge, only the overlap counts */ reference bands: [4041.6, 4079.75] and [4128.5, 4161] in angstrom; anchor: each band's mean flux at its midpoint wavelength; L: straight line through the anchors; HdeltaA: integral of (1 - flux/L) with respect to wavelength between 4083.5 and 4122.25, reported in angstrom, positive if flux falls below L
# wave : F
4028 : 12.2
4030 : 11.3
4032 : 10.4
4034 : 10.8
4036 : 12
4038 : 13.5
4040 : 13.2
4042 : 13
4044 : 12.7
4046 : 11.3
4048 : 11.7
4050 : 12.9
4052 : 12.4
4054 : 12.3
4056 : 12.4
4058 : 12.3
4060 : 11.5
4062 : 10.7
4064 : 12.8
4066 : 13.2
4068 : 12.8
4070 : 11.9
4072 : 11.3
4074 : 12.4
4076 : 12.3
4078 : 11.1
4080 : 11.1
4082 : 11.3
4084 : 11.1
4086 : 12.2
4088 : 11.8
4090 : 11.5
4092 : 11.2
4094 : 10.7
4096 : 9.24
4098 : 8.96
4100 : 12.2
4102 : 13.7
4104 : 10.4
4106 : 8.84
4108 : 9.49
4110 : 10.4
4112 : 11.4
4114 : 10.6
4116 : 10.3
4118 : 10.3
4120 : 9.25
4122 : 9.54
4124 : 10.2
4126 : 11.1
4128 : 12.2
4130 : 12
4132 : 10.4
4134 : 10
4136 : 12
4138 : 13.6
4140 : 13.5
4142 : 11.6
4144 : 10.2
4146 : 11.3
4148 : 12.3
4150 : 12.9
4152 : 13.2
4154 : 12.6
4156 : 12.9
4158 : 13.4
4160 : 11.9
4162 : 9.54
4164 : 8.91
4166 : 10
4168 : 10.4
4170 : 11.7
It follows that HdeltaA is 4.6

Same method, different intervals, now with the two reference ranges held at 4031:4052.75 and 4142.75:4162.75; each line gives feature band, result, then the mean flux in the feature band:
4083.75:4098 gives 1.37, 11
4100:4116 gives 1.77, 10.8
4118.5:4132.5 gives 1.64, 10.7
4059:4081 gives 0.40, 11.9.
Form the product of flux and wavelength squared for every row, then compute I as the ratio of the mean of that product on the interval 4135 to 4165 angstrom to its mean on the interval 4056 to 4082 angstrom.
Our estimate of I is 1.04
